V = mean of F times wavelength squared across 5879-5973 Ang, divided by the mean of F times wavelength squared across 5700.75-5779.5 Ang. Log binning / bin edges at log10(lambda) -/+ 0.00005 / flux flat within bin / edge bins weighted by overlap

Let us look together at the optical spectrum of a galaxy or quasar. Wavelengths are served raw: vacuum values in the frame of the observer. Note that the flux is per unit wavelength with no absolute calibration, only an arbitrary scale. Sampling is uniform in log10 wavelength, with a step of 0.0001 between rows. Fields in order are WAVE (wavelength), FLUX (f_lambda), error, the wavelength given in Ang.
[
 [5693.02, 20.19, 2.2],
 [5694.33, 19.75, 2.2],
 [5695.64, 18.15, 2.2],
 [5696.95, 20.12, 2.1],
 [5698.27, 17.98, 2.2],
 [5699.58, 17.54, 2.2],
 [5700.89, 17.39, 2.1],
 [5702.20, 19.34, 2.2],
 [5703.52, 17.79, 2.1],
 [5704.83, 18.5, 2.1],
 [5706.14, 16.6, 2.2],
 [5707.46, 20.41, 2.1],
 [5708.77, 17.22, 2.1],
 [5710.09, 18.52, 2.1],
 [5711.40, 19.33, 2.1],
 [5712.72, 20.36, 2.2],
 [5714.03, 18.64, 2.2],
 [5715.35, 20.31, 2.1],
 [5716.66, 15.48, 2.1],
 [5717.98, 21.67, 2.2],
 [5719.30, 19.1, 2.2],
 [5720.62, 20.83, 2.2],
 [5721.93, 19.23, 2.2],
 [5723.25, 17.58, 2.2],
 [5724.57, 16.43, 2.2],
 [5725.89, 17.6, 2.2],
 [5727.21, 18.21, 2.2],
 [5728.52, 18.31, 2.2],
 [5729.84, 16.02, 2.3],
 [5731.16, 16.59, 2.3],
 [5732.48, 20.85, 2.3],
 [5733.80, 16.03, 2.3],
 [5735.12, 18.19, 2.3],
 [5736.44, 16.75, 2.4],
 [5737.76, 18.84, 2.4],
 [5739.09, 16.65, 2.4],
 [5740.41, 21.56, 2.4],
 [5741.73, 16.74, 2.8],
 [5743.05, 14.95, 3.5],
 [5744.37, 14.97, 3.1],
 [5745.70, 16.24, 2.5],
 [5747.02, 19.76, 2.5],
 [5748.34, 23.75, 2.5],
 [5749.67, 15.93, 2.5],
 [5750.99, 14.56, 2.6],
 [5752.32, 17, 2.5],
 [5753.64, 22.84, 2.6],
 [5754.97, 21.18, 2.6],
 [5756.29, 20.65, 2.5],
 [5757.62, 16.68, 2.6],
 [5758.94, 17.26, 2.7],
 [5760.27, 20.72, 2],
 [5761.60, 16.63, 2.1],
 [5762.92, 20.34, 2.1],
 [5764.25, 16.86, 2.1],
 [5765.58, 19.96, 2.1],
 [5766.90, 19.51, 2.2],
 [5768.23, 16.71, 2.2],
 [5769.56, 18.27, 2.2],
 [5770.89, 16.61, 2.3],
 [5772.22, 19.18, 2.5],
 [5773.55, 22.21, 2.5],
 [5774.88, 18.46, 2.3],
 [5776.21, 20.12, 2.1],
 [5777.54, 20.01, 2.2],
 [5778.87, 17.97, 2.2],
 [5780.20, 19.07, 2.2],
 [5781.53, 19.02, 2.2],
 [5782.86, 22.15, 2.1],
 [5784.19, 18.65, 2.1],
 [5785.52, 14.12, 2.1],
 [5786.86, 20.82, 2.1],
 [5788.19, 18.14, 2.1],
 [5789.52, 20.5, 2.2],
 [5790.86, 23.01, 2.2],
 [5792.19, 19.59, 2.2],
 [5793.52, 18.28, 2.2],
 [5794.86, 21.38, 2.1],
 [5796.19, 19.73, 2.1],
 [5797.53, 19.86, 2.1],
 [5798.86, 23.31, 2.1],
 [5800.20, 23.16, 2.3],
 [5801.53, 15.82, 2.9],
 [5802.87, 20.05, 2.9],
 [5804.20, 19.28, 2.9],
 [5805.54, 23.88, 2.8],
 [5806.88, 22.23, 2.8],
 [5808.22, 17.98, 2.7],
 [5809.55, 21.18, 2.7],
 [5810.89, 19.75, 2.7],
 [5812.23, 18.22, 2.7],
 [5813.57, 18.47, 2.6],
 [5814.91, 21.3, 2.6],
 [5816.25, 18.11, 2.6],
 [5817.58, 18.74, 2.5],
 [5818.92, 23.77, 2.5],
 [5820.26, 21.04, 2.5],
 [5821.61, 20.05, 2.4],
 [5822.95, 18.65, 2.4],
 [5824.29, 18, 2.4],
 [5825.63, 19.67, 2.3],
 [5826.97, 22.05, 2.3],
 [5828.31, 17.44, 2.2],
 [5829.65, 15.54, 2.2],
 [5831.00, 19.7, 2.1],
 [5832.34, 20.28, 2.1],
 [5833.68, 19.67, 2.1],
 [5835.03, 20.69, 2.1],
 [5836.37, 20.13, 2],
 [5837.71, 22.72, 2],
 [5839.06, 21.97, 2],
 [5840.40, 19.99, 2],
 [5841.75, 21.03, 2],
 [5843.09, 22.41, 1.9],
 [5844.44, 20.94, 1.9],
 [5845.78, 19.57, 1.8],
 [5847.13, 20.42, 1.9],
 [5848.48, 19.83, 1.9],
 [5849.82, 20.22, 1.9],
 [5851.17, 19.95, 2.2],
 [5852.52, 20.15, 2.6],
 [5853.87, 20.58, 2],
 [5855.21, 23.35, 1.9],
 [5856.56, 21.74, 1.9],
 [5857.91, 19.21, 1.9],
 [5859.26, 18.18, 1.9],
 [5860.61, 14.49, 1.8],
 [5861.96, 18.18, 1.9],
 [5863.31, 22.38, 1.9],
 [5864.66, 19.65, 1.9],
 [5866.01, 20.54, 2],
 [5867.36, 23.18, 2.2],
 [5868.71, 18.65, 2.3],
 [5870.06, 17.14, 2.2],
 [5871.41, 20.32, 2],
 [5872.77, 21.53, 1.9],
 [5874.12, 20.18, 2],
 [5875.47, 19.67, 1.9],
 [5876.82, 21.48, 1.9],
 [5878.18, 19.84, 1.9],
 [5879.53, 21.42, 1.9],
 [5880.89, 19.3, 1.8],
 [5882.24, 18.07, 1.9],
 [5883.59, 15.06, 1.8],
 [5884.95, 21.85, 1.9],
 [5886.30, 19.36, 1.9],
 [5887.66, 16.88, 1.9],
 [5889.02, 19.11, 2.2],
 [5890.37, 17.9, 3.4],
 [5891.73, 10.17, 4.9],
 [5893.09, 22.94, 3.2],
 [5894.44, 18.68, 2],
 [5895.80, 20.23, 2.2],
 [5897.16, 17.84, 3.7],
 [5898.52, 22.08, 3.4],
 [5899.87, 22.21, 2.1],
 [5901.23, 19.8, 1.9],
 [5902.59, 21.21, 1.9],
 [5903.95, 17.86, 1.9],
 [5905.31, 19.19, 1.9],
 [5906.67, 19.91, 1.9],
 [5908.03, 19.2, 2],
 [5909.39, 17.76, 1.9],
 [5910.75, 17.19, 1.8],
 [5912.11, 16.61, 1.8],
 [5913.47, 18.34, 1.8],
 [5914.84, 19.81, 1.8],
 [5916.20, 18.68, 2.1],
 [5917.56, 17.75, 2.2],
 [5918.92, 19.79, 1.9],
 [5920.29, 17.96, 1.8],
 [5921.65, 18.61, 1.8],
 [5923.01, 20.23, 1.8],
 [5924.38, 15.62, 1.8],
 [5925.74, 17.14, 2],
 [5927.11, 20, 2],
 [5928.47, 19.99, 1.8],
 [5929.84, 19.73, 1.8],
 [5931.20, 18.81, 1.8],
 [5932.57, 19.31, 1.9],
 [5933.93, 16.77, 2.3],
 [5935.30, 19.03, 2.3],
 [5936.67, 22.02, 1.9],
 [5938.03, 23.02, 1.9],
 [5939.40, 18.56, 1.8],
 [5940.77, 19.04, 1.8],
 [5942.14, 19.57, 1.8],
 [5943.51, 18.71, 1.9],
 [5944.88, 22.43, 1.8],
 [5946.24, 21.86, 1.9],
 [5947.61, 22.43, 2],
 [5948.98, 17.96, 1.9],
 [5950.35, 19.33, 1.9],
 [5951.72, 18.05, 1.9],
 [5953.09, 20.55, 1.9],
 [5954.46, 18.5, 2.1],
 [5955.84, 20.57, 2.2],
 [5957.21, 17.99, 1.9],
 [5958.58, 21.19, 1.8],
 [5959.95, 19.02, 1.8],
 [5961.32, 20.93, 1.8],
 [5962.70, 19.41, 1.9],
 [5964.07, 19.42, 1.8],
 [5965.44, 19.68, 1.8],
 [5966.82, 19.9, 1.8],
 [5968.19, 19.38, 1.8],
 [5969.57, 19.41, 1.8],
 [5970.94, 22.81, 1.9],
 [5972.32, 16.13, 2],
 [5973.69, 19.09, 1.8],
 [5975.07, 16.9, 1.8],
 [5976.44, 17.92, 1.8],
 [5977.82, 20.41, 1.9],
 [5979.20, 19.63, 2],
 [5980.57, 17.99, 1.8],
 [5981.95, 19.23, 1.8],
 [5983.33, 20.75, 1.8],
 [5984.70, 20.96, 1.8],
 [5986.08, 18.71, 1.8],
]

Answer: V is 1.11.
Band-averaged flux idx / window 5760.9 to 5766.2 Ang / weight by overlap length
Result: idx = 18.4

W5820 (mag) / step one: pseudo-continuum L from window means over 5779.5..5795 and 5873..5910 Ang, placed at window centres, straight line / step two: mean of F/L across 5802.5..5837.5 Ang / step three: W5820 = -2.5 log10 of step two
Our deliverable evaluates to -0.03 mag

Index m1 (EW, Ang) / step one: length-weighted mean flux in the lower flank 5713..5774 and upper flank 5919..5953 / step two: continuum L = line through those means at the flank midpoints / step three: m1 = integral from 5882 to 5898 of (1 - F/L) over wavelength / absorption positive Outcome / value 0.8 Ang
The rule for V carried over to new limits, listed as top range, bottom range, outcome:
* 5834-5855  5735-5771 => 1.17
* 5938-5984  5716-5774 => 1.15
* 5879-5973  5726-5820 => 1.06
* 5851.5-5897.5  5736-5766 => 1.11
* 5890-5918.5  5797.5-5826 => 0.97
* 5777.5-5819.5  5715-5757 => 1.11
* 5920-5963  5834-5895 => 1.01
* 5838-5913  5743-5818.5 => 1.05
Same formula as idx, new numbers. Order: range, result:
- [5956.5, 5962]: 19.8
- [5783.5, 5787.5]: 17.9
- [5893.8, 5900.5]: 20.2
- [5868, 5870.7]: 18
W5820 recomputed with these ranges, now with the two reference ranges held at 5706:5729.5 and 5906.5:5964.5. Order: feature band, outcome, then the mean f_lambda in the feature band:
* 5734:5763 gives 0.03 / 18.2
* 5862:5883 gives -0.06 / 20.1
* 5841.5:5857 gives -0.10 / 20.8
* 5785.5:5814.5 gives -0.07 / 20.1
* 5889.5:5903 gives -0.01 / 19.3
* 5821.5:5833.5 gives 0.00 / 19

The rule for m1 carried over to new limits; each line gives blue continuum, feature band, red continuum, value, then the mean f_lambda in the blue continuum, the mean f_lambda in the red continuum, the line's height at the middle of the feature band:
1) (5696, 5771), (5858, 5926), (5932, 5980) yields 0.8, 18.3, 19.6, 19.3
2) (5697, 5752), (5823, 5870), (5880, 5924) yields -3.6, 18.1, 18.8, 18.6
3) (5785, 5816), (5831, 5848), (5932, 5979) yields -0.7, 20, 19.6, 19.9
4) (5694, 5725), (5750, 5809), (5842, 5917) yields -1.1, 18.7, 19.5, 19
